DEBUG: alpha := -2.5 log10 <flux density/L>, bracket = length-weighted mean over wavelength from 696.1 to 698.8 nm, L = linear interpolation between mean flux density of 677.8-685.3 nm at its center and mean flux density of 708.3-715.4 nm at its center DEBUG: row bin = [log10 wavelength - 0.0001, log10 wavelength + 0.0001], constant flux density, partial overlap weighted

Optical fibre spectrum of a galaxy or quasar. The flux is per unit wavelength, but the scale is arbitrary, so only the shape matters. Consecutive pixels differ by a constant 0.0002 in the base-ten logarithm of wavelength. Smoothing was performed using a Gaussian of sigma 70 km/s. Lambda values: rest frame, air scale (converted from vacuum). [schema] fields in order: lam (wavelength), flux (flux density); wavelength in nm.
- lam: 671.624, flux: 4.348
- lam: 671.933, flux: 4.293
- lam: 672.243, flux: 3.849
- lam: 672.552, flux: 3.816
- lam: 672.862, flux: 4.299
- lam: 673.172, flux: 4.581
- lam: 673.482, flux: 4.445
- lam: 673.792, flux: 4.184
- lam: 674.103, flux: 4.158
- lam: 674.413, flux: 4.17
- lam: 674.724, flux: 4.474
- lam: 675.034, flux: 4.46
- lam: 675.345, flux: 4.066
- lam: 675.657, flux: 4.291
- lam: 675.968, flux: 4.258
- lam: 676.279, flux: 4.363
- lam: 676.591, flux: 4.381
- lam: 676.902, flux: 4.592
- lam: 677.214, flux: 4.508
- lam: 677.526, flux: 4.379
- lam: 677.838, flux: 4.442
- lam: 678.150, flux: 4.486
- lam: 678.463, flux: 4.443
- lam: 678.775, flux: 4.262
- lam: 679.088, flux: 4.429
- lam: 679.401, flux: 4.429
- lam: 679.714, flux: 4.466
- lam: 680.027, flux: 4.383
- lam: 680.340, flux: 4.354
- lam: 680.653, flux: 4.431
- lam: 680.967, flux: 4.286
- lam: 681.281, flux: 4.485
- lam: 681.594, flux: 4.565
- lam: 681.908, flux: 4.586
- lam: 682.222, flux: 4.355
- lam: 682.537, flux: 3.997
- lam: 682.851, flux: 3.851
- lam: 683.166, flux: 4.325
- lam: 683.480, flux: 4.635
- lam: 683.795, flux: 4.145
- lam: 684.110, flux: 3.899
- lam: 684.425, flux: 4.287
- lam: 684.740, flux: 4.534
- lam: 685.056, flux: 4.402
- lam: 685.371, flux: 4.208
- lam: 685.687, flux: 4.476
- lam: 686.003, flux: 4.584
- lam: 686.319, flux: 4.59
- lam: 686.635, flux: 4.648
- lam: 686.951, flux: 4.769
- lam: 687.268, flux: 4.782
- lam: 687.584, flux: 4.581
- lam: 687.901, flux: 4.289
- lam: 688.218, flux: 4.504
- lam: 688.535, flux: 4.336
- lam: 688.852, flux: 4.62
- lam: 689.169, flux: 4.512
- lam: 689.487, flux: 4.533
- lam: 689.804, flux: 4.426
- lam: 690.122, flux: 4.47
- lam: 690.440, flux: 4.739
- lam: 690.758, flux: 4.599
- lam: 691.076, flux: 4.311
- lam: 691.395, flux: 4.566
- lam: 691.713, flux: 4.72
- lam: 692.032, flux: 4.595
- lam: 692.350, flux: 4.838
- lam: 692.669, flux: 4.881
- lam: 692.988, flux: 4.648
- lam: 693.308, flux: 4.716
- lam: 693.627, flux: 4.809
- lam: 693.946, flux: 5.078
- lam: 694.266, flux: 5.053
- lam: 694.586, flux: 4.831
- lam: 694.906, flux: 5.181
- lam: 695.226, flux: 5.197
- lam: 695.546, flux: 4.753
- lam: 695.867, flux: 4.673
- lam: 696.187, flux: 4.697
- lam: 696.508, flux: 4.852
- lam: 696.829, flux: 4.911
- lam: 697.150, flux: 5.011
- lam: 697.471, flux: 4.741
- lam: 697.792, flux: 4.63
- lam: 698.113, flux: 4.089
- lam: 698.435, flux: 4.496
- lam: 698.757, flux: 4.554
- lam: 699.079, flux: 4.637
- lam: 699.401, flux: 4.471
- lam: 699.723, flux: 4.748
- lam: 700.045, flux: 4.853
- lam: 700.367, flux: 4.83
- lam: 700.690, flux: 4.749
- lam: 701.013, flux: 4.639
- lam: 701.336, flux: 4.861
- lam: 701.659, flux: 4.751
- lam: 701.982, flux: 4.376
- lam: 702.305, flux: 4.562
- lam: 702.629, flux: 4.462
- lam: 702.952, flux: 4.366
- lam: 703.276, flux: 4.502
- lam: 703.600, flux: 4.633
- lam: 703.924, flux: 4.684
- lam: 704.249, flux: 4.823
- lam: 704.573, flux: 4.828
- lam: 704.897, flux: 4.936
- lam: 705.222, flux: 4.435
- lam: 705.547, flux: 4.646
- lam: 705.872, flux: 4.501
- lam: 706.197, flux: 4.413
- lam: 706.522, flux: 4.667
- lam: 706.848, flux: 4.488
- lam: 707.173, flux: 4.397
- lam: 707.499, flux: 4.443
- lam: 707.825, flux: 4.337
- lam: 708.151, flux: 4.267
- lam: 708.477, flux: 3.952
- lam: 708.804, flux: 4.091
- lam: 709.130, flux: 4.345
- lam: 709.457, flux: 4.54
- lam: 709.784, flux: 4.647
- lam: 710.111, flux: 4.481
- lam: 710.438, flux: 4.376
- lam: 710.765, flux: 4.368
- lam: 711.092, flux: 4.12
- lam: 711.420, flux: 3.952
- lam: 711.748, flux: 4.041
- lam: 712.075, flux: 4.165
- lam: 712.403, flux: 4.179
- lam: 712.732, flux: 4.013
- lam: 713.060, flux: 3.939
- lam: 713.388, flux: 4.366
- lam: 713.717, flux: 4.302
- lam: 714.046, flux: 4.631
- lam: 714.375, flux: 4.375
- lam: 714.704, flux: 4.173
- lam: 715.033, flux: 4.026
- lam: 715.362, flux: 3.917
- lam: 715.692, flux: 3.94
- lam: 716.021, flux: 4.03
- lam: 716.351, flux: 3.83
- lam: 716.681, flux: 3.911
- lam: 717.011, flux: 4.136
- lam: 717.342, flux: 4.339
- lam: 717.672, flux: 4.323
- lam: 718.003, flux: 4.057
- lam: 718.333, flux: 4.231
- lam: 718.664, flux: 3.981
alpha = -0.092 mag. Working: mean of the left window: 4.35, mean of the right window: 4.23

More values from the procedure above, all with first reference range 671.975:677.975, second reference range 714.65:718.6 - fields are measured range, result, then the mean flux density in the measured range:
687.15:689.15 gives -0.07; 4.51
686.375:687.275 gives -0.11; 4.71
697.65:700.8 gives -0.11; 4.6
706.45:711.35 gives -0.06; 4.35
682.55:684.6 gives 0.02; 4.18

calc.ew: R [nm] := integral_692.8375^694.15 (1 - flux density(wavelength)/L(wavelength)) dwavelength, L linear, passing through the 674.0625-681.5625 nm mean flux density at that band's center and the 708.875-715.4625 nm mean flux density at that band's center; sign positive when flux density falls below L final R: -0.15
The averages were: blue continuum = 4.38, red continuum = 4.25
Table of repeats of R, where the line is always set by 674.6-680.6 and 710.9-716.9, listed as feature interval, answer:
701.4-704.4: -0.277 nm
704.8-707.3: -0.230 nm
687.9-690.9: -0.149 nm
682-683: 0.058 nm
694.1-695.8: -0.291 nm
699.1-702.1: -0.347 nm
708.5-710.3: -0.105 nm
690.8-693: -0.189 nm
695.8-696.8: -0.123 nm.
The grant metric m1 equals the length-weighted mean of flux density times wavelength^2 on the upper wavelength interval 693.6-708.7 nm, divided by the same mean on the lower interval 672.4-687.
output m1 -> 1.1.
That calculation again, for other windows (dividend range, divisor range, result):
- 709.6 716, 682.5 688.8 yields 1.03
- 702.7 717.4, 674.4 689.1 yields 1.06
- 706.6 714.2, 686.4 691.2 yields 1.00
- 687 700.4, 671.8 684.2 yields 1.13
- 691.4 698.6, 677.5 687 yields 1.13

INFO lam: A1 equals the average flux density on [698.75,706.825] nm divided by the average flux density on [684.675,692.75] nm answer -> 1.02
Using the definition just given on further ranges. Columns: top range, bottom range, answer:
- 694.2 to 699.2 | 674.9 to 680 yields 1.09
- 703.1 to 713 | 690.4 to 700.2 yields 0.93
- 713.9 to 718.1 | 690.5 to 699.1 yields 0.87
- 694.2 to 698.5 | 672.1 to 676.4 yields 1.13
